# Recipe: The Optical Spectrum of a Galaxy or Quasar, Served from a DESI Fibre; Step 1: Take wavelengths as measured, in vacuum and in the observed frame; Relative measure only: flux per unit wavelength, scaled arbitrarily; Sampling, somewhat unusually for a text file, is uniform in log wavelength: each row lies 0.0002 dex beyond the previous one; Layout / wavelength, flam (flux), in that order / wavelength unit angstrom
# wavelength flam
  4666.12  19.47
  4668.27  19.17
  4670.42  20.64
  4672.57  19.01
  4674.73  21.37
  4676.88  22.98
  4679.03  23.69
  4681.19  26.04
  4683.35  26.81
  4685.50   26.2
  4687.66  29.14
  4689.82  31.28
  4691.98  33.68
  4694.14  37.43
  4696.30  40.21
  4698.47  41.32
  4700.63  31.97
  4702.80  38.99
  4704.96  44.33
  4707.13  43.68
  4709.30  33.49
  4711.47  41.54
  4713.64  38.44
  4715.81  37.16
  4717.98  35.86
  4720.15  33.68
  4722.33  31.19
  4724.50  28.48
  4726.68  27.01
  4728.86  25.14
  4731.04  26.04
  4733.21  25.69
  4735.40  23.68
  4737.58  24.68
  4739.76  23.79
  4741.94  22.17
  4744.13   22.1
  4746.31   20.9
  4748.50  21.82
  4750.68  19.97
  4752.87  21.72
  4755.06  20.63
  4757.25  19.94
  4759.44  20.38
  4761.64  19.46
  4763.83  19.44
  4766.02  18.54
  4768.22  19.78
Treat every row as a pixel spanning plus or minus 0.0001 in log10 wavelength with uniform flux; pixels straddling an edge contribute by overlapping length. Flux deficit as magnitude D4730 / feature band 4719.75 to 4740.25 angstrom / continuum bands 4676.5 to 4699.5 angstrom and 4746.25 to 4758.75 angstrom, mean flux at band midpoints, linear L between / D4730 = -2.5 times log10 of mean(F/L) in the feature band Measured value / -0.10 mag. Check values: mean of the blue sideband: 31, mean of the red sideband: 20.8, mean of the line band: 26.8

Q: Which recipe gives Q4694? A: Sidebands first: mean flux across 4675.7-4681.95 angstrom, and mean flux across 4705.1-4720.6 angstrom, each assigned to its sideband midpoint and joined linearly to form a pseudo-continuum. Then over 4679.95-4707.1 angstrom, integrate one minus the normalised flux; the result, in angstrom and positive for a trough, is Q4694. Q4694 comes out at -3.4 angstrom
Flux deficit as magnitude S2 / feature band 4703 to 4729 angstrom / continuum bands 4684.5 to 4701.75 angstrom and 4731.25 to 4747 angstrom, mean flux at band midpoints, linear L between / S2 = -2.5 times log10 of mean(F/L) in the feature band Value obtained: -0.22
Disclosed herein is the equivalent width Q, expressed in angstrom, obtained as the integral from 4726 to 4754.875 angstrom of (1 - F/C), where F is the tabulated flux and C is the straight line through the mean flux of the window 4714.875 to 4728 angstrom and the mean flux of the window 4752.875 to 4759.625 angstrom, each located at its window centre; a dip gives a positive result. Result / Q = 2.7 angstrom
